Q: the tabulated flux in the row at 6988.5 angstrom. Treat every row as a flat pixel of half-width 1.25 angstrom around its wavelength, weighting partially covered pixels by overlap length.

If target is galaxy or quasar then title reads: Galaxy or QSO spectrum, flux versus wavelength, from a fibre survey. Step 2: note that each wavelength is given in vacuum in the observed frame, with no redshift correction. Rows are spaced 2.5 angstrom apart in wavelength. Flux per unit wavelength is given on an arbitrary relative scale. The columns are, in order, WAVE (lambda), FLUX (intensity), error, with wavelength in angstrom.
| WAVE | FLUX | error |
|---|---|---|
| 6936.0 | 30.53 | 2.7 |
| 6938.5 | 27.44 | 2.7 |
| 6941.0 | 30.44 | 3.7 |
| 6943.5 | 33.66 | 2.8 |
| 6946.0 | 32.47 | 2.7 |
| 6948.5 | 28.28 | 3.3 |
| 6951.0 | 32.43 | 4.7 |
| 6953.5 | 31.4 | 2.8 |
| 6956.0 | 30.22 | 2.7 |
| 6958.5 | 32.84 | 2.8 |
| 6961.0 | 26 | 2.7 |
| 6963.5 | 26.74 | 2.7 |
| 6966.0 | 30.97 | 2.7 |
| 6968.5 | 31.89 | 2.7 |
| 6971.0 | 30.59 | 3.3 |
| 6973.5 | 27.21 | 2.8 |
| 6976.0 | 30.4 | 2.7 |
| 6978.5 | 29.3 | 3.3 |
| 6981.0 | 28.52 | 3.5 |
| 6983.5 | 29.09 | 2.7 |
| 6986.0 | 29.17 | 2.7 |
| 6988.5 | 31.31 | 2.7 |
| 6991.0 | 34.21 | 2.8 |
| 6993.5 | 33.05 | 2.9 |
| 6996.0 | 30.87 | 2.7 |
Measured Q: 31.31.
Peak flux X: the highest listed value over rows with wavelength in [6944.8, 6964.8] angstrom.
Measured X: 32.84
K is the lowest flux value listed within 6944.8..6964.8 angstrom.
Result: 26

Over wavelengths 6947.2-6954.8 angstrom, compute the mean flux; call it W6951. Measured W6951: 30.7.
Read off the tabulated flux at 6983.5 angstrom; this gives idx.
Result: 29.09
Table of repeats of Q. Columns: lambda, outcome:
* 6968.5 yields 31.89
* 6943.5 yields 33.66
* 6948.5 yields 28.28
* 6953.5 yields 31.4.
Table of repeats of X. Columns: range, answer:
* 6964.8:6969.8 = 31.89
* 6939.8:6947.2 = 33.66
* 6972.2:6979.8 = 30.4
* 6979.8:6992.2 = 34.21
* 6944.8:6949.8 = 32.47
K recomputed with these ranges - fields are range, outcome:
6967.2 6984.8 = 27.21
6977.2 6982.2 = 28.52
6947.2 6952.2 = 28.28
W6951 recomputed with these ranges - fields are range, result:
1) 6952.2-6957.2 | 30.8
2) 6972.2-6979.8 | 29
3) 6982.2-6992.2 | 30.9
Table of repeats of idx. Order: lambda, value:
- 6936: 30.53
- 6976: 30.4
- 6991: 34.21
